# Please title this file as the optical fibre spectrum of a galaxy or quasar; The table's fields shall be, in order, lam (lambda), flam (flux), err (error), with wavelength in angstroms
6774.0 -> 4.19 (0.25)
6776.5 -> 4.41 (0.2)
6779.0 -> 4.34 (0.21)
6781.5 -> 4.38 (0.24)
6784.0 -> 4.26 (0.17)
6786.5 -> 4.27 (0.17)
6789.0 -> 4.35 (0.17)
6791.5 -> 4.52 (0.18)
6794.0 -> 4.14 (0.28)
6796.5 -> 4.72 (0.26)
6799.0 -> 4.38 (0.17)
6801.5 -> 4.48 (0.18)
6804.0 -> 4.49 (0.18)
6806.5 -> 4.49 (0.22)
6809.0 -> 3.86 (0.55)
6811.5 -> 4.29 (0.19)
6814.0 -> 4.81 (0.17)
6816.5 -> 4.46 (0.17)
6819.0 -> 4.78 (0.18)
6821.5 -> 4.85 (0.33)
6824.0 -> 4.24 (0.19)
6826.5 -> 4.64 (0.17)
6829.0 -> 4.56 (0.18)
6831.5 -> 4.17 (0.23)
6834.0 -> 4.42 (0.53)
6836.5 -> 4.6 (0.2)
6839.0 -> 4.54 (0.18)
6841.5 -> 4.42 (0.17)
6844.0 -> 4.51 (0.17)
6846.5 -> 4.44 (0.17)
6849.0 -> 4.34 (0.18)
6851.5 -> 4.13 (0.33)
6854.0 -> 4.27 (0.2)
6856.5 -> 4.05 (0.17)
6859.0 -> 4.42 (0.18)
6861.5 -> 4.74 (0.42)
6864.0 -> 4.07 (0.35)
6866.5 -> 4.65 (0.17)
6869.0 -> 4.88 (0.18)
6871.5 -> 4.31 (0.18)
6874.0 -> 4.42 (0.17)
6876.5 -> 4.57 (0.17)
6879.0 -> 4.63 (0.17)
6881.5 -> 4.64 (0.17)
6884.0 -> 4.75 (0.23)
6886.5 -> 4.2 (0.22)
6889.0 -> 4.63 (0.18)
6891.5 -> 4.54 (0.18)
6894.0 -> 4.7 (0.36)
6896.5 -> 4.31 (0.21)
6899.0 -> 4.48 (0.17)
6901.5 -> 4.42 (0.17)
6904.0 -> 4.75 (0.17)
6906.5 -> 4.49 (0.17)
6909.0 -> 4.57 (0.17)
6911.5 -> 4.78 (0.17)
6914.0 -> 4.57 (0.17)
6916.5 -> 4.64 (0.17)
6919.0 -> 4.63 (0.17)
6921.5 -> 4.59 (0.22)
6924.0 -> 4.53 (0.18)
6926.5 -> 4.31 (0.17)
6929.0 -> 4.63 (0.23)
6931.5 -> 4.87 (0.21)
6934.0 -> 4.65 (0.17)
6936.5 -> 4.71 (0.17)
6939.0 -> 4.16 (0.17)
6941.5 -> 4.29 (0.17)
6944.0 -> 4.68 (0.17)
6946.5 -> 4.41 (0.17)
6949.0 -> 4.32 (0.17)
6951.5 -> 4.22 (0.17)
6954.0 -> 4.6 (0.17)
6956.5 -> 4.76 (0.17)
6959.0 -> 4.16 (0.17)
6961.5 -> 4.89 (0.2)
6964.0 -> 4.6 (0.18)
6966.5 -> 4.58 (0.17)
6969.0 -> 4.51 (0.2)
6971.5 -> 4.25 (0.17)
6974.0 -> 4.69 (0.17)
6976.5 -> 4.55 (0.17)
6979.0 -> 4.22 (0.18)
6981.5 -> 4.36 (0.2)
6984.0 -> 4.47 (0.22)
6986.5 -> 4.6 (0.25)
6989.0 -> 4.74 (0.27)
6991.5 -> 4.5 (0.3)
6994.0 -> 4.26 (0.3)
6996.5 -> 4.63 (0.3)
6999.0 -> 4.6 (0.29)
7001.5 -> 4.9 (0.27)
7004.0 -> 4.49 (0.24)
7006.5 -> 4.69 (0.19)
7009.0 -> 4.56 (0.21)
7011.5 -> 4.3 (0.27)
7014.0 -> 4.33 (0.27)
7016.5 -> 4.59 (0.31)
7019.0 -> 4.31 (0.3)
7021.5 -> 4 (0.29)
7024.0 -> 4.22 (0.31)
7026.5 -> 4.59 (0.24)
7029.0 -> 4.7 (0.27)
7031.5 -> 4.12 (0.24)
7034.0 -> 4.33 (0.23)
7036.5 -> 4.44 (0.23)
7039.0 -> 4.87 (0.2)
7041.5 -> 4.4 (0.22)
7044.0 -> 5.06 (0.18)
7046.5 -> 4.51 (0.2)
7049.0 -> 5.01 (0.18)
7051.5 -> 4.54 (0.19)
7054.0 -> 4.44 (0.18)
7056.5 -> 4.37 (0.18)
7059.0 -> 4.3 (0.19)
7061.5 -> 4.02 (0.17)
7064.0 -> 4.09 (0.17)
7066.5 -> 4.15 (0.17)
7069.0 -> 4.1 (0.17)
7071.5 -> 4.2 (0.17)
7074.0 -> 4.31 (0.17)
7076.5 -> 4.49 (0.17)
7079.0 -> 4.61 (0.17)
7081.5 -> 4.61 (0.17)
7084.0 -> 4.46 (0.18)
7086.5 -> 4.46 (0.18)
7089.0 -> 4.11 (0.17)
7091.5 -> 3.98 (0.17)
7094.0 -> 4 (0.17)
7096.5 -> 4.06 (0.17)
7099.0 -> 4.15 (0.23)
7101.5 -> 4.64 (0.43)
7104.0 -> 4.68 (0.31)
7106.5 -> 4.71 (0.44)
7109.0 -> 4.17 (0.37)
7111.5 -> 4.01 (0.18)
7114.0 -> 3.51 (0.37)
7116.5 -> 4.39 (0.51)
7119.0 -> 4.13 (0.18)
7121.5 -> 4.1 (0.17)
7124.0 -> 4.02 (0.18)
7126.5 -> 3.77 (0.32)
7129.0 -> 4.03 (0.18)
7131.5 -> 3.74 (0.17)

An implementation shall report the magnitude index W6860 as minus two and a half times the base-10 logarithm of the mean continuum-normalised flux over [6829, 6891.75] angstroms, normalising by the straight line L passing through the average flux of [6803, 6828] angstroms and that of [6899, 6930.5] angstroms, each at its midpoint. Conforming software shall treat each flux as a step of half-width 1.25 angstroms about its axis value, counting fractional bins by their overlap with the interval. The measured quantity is 0.02 mag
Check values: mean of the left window 4.49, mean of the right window 4.57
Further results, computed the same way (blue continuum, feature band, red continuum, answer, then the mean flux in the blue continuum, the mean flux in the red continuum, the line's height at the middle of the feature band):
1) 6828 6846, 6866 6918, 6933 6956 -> -0.03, 4.46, 4.46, 4.46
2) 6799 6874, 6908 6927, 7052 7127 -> -0.05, 4.44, 4.24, 4.38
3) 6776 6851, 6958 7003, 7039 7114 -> -0.03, 4.44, 4.36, 4.39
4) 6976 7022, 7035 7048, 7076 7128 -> -0.07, 4.49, 4.24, 4.38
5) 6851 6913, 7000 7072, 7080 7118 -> -0.03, 4.5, 4.26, 4.33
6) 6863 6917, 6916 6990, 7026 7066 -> 0.00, 4.55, 4.48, 4.52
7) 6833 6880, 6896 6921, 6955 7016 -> -0.02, 4.44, 4.53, 4.48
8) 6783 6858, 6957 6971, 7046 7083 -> -0.04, 4.42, 4.38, 4.4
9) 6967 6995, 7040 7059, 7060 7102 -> -0.07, 4.47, 4.25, 4.32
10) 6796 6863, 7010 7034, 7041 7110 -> 0.01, 4.44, 4.38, 4.39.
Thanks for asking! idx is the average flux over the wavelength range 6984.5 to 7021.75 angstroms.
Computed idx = 4.51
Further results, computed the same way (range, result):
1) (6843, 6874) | 4.4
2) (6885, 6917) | 4.54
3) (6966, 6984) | 4.45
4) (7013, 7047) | 4.46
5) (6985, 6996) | 4.53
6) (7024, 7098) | 4.39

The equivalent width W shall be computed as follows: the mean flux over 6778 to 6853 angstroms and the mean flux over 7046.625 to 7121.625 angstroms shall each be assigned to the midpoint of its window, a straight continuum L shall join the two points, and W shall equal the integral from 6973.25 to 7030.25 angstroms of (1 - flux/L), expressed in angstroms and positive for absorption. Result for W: -1.97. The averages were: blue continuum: 4.43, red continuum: 4.3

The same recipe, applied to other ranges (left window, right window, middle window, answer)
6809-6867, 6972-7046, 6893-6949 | -1.0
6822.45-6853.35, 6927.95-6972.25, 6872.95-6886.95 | -0.3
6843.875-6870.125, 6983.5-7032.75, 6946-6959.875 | 0.1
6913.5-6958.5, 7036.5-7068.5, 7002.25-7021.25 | 0.1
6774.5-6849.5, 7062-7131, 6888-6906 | -0.7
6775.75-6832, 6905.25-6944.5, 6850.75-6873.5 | 0.5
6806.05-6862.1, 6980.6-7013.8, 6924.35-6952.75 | 0.1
